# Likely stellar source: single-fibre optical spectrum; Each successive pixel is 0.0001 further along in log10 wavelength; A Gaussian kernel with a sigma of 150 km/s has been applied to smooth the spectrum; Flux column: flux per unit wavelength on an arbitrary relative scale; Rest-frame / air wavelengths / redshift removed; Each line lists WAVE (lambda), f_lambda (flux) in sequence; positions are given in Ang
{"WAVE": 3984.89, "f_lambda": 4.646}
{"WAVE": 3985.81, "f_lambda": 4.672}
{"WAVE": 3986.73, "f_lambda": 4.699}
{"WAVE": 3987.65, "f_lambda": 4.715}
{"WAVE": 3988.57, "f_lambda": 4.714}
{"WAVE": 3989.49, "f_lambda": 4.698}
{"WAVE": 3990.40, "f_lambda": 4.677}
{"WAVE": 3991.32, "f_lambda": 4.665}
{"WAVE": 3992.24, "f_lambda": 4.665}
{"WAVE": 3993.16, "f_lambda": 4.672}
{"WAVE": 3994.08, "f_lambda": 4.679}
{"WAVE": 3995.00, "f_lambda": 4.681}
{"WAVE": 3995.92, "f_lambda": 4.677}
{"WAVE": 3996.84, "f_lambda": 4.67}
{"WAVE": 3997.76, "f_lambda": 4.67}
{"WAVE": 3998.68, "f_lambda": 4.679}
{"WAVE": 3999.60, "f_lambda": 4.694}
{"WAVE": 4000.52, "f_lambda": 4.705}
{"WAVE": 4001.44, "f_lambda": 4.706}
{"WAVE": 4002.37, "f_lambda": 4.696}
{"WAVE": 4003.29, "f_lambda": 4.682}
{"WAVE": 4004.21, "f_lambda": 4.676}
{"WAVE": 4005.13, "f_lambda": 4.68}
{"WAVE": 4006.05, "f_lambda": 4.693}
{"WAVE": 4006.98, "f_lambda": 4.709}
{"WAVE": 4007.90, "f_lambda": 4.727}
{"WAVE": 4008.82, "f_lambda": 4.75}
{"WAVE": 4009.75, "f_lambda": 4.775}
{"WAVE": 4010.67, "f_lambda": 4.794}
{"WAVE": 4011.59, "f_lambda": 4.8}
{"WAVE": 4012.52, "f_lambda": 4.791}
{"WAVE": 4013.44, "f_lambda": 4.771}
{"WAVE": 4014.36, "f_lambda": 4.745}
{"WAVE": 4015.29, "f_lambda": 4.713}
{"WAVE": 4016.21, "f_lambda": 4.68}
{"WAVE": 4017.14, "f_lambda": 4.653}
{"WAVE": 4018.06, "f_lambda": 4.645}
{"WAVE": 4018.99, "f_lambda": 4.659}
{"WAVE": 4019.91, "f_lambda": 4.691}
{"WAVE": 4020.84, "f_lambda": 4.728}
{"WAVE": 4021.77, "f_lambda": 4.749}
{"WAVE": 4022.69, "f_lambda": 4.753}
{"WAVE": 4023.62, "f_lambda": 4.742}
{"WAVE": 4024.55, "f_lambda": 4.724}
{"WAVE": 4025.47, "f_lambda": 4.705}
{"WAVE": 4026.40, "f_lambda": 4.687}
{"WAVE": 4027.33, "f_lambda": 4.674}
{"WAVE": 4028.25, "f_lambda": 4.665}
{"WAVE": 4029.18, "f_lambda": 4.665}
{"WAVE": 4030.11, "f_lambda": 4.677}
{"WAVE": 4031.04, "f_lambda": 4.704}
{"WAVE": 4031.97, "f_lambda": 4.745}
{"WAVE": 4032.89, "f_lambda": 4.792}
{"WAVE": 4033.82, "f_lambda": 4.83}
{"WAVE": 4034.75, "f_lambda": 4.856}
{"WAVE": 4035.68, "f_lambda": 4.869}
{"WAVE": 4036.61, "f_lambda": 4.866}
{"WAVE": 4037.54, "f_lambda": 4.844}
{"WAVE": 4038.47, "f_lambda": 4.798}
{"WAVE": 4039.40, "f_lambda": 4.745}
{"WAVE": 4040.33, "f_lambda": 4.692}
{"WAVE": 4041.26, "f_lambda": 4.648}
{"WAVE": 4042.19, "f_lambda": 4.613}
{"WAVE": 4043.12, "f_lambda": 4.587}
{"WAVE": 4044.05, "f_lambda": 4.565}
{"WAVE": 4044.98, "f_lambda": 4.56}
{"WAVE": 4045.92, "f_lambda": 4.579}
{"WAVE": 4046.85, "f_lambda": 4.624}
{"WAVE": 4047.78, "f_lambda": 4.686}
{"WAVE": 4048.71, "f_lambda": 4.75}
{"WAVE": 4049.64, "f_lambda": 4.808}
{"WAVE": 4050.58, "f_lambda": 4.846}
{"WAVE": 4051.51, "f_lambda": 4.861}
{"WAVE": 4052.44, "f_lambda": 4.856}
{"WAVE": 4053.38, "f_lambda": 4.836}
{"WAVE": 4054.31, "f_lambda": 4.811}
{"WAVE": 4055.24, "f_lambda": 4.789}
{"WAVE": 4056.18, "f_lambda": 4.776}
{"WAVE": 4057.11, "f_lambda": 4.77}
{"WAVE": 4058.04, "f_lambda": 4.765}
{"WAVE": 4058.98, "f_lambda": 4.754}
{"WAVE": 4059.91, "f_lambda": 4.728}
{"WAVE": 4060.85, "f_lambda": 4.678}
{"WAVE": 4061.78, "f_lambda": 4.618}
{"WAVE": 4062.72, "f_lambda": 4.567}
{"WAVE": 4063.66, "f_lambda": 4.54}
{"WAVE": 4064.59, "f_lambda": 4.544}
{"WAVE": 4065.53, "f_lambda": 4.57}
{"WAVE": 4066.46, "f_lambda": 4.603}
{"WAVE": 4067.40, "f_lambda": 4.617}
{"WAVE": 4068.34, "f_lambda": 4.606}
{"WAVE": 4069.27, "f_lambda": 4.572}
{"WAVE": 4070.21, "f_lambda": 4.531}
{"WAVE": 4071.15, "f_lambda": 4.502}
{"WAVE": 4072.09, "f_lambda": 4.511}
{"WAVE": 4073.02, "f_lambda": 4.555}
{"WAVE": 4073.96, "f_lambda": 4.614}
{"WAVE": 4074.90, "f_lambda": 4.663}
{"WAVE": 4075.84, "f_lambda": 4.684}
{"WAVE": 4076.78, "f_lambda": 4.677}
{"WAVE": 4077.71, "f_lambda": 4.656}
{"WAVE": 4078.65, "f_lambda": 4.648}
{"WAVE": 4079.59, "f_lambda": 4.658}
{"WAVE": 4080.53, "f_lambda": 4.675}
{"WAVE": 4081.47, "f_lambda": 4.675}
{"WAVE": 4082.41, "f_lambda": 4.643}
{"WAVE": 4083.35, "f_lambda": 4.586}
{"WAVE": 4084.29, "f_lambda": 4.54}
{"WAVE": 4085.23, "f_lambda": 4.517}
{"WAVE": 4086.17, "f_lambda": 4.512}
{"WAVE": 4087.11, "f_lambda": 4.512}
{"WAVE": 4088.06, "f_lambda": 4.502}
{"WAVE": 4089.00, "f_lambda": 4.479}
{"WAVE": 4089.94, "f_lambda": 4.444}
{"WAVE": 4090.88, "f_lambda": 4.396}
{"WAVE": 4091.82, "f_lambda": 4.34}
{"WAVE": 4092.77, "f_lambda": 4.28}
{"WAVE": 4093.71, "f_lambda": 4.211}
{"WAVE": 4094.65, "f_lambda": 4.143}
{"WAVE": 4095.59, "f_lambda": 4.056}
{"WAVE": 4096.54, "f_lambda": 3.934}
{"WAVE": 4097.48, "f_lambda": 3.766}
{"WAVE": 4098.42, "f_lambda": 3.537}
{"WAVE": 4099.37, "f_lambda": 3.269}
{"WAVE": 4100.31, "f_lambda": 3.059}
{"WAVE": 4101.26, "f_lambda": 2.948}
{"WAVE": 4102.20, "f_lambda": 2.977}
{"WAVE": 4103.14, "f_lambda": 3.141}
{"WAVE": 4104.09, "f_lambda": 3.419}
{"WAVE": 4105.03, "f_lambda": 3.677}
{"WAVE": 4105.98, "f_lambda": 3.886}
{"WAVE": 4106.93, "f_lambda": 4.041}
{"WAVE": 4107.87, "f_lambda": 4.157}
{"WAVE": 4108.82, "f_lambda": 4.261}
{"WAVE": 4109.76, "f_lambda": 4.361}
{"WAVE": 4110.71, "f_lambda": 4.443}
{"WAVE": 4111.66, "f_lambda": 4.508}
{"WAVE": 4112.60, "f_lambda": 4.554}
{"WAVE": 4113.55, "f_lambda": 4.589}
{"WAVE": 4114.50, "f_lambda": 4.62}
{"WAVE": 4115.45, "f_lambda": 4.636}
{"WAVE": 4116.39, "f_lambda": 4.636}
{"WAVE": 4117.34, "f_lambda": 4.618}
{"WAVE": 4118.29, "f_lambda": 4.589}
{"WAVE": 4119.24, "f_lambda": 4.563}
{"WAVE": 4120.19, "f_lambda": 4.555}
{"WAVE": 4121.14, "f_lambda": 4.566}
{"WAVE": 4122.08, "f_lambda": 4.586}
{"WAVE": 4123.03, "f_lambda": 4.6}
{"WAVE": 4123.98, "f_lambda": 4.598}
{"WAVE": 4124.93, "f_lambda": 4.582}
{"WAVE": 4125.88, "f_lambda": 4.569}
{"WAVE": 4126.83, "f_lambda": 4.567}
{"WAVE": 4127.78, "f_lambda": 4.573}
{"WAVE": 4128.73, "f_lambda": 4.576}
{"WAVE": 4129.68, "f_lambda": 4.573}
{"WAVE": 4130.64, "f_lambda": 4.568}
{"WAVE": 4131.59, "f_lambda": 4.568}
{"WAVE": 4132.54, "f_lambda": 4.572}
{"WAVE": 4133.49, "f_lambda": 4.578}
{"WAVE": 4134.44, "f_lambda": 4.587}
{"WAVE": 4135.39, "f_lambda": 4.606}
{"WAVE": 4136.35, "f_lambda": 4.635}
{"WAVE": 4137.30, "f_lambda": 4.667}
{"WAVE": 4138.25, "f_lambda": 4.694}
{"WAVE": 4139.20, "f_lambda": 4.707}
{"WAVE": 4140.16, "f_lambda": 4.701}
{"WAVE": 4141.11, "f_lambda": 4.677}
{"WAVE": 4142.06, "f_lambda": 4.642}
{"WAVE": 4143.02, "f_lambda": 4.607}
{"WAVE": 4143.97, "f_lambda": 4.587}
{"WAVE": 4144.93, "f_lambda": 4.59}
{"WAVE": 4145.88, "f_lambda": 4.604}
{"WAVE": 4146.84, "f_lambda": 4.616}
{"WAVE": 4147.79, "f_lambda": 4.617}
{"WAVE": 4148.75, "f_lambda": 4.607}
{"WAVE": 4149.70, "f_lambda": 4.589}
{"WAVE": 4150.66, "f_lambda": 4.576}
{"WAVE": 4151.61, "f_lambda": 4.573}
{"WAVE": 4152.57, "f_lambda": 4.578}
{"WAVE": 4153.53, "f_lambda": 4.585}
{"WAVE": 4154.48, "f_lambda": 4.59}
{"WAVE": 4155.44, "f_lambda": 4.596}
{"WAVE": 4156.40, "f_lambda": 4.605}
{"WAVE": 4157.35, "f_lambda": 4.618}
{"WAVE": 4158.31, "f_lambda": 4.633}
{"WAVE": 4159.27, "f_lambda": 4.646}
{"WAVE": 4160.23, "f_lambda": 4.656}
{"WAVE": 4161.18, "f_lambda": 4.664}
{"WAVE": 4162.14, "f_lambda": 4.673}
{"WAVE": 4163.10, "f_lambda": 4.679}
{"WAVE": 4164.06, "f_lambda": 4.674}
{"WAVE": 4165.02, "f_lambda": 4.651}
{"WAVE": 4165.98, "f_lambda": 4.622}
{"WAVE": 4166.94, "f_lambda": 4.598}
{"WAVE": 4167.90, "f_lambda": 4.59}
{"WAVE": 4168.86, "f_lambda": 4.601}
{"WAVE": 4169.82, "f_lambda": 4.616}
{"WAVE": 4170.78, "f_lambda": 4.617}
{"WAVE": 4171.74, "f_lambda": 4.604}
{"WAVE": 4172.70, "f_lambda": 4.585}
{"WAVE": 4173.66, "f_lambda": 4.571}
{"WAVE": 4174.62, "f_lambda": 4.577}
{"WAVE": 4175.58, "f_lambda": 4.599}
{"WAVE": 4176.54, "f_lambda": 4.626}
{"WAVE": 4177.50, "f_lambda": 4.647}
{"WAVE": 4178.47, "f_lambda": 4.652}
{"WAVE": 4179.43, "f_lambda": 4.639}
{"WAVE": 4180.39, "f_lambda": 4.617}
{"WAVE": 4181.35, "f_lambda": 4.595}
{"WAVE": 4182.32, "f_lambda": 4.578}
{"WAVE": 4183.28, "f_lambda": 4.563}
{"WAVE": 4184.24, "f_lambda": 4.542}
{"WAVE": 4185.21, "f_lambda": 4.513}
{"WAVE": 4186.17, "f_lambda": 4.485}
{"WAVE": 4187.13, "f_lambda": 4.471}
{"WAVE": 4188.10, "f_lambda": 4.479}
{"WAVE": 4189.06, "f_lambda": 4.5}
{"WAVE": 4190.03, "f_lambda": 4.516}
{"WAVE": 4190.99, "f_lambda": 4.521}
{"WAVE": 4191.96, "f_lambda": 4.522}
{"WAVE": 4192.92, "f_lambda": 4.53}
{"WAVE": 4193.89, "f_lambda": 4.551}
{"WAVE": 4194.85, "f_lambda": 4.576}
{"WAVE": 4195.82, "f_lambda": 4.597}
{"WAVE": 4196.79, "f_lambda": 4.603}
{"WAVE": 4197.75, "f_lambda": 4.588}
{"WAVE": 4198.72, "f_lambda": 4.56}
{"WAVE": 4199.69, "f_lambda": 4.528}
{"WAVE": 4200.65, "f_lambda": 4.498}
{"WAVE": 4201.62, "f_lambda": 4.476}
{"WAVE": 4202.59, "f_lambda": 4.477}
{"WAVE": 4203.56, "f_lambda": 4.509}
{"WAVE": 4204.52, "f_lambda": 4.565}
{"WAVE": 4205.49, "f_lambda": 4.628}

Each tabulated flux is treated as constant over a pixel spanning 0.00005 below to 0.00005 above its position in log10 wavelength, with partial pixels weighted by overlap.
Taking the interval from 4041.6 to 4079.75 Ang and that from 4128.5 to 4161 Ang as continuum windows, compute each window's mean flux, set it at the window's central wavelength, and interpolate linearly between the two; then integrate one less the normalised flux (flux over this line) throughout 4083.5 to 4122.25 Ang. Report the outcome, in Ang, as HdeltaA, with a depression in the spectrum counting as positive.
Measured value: 3.9 Ang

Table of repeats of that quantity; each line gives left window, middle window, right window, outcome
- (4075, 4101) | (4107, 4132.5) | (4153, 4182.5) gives -0.59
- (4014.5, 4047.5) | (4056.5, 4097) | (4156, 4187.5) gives 1.19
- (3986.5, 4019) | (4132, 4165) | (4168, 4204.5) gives -0.24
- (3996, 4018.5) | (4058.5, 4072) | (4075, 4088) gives 0.10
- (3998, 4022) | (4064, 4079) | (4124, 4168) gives 0.23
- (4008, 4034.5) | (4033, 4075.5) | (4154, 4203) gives 0.06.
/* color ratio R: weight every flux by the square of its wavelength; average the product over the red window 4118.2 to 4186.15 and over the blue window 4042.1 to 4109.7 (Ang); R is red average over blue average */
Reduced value 1.1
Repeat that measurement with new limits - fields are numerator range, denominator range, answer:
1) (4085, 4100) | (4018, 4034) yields 0.91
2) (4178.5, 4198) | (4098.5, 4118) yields 1.19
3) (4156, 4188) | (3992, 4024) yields 1.06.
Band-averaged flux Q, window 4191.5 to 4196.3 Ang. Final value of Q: 4.56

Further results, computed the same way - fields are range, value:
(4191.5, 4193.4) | 4.54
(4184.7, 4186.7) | 4.5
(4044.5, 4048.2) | 4.61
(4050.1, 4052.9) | 4.85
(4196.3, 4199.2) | 4.58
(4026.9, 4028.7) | 4.69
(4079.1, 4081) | 4.66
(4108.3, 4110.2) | 4.31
